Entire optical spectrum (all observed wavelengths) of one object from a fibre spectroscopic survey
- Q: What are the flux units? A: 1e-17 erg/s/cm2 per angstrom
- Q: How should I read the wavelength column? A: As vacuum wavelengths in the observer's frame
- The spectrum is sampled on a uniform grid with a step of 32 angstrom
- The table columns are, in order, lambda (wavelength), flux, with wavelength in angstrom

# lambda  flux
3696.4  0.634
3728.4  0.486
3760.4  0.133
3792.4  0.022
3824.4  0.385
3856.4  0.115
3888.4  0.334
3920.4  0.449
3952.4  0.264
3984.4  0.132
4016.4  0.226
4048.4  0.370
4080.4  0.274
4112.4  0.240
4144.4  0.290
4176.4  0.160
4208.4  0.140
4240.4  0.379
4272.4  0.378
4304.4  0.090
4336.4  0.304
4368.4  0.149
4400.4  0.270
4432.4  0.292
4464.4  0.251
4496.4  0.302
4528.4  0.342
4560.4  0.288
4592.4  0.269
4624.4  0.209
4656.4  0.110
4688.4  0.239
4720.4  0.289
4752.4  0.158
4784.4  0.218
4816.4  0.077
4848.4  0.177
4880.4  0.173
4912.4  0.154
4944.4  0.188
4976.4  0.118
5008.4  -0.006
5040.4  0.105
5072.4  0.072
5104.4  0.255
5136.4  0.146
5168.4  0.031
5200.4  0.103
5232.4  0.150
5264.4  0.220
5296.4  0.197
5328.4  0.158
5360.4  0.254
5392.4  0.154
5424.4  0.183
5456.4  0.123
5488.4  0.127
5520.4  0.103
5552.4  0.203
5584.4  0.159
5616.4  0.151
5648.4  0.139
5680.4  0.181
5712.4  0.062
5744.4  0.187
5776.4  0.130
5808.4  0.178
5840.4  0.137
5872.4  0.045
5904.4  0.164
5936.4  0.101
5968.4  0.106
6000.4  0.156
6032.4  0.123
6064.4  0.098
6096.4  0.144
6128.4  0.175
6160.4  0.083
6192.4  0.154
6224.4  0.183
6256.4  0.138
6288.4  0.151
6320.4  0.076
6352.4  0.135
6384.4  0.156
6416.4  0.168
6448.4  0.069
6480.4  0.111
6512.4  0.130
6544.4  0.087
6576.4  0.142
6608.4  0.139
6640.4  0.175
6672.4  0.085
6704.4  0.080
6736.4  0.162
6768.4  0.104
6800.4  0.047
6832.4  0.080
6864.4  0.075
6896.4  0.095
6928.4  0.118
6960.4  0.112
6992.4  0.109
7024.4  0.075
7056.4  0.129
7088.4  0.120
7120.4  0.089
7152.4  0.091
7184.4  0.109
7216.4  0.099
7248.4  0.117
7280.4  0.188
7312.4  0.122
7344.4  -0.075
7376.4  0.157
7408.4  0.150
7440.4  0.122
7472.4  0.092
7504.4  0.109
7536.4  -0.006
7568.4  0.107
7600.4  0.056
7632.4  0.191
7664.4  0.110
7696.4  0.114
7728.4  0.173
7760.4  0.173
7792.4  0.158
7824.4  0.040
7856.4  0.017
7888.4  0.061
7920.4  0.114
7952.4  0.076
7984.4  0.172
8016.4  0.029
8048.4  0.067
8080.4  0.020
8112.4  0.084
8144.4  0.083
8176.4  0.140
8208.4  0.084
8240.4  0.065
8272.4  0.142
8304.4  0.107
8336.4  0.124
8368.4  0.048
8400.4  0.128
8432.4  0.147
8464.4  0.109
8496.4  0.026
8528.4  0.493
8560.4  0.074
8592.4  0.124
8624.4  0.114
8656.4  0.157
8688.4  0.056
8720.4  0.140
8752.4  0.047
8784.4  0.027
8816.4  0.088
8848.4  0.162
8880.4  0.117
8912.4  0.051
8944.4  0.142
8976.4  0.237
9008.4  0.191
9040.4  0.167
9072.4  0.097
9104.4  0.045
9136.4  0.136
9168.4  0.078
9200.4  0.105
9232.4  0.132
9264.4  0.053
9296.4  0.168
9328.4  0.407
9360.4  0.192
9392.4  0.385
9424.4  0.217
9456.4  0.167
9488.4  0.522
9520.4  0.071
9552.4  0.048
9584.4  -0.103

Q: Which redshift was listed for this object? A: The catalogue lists 1.289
